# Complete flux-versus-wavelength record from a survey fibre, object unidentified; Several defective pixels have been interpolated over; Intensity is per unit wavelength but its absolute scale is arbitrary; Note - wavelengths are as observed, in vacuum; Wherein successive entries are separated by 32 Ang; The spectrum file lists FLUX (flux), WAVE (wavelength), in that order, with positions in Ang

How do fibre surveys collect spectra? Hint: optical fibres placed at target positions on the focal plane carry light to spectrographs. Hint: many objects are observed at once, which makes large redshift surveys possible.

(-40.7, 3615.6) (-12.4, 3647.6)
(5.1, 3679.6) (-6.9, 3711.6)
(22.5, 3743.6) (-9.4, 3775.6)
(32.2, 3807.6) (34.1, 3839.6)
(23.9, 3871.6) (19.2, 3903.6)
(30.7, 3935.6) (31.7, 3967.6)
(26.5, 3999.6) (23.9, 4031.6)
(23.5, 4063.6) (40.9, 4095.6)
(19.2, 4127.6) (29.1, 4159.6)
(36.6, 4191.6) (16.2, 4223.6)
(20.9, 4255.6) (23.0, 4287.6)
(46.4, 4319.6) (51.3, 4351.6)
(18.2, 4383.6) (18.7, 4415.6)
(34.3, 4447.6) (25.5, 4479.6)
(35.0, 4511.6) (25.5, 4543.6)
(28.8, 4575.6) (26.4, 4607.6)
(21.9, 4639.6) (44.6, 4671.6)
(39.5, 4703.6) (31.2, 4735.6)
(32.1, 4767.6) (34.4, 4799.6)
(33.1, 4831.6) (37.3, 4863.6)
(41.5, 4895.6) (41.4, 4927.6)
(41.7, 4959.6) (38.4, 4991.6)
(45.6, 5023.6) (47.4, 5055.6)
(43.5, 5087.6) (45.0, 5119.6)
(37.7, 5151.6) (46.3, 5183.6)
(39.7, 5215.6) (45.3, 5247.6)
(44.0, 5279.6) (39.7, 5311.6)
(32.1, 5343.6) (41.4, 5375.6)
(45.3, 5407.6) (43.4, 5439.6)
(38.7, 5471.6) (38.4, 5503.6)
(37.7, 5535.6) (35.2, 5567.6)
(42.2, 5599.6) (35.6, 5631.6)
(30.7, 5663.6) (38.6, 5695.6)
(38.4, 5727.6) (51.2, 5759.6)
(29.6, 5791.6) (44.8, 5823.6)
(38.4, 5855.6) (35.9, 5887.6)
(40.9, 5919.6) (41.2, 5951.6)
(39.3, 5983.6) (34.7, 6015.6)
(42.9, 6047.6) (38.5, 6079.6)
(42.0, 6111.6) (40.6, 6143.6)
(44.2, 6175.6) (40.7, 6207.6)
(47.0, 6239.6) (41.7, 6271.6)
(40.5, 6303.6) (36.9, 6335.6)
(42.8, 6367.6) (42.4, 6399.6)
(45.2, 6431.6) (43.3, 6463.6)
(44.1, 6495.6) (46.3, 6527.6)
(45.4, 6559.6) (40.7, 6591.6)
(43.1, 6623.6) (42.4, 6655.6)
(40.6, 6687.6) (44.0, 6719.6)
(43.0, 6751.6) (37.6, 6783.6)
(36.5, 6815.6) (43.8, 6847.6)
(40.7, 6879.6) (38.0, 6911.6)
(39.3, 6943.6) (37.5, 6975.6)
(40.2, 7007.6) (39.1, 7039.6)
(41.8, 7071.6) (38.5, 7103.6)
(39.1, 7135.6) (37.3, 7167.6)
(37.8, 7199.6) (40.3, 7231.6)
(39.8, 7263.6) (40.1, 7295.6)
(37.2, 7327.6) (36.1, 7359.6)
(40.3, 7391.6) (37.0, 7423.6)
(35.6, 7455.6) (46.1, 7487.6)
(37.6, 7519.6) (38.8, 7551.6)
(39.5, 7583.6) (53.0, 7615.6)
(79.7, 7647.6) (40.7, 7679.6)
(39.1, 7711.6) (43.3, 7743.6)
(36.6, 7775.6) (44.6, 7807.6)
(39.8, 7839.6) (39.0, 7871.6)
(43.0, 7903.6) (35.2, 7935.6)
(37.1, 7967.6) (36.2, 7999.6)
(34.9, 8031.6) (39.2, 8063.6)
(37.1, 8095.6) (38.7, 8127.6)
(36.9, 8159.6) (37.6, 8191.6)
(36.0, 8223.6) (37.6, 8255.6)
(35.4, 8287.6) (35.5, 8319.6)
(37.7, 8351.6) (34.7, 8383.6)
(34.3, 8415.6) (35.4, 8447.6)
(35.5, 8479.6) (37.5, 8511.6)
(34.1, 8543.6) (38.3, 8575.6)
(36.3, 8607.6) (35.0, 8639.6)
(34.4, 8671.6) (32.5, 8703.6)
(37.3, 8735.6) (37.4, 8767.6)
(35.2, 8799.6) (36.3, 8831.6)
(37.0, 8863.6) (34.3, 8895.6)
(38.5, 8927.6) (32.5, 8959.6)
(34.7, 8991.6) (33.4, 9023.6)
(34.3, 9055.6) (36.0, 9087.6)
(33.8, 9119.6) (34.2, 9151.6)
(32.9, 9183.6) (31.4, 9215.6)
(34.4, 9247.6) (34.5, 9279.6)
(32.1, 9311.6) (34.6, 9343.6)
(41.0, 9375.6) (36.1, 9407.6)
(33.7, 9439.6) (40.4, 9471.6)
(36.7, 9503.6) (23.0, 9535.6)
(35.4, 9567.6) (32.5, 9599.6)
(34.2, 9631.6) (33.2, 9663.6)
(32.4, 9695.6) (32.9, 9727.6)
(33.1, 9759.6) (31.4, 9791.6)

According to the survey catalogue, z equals 0.16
